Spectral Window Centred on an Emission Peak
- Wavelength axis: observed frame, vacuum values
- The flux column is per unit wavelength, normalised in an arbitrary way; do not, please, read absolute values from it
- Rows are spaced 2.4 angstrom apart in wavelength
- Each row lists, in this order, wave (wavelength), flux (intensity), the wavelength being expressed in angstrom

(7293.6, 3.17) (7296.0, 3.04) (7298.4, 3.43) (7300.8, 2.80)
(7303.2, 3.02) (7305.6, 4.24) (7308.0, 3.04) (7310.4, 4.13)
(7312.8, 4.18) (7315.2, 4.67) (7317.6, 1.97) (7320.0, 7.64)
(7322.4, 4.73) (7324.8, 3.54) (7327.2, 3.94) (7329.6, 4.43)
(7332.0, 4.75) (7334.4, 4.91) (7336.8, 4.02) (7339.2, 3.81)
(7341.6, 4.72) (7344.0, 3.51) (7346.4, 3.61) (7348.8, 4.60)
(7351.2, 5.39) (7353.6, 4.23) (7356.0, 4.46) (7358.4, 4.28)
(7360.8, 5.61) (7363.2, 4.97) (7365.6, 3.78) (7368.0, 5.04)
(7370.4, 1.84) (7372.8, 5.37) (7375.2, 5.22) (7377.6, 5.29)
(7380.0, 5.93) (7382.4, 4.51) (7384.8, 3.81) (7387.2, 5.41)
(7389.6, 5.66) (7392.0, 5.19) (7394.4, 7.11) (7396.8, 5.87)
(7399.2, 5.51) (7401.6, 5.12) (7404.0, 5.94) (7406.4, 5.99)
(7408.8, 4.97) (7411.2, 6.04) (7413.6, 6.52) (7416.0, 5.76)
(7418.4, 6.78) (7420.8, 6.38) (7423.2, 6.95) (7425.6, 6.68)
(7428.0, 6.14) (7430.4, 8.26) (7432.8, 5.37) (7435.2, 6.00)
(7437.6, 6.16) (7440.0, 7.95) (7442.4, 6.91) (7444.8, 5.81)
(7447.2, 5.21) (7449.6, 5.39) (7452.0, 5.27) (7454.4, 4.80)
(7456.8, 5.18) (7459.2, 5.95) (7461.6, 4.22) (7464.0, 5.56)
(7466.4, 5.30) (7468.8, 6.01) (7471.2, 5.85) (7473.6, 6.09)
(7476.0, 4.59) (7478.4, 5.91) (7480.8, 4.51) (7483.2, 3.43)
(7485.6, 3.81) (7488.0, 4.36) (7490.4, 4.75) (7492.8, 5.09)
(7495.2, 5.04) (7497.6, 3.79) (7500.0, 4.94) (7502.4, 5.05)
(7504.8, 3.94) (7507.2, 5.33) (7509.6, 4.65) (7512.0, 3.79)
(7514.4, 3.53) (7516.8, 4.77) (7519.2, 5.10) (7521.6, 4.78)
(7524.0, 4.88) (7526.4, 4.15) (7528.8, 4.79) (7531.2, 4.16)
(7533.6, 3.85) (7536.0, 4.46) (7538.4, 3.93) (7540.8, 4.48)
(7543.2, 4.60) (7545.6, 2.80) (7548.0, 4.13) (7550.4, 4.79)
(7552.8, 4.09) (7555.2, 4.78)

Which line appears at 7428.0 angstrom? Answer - Mg II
